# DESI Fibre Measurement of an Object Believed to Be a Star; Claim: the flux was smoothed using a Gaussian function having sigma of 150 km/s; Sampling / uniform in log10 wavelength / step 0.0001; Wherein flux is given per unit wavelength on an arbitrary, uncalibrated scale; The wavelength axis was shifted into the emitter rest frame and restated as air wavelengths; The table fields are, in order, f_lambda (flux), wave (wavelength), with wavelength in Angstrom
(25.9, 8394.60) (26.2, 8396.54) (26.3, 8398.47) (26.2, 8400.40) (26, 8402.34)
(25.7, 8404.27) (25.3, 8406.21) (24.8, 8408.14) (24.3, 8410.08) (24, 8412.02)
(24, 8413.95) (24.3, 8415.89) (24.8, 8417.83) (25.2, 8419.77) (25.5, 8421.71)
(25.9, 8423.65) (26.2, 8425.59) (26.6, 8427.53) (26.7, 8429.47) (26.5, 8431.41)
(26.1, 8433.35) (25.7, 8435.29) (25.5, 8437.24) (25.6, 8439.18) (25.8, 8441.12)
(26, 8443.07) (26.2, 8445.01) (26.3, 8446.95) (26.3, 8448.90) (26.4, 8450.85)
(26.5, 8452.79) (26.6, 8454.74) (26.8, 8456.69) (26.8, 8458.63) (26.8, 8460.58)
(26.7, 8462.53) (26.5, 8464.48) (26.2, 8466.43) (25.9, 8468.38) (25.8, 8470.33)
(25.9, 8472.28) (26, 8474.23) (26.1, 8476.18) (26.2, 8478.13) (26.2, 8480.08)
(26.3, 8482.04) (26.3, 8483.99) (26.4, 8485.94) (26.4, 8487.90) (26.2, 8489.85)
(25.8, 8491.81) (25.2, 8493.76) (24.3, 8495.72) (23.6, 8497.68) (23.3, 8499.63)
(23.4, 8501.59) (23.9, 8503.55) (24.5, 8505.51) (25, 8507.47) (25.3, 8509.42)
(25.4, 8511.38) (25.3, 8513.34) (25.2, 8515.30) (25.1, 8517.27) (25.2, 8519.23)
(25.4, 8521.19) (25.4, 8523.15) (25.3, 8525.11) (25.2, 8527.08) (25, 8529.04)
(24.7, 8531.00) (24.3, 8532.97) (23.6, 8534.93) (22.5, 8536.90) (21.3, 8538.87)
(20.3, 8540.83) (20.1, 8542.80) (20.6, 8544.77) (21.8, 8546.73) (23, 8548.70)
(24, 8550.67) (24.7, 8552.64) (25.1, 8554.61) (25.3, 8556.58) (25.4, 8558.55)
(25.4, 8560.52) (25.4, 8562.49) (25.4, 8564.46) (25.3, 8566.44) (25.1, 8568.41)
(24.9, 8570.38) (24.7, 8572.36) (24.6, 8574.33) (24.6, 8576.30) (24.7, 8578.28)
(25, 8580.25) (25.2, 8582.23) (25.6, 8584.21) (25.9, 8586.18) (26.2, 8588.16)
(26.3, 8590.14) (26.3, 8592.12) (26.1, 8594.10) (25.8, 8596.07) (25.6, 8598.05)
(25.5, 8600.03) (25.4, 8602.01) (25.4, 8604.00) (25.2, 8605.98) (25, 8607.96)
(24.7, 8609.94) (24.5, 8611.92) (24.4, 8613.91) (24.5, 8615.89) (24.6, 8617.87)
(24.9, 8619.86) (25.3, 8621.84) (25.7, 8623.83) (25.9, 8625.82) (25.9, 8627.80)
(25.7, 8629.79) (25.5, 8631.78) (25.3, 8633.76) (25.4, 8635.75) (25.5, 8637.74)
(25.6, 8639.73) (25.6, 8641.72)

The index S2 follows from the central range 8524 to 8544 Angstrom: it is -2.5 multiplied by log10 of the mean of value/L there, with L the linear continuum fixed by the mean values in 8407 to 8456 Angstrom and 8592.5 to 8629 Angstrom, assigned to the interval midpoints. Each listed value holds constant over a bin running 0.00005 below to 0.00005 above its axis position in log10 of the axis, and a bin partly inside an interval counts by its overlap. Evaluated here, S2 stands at 0.100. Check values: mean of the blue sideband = 25.7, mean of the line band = 23.2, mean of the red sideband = 25.3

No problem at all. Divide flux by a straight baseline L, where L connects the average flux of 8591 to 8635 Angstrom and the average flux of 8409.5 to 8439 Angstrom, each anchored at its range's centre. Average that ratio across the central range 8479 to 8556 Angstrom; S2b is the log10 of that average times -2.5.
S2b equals 0.044 mag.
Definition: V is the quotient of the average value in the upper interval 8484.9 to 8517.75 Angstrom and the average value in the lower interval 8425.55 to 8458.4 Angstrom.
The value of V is 1.0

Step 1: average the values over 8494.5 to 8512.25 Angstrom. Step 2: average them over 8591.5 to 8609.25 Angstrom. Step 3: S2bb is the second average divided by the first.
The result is 1.1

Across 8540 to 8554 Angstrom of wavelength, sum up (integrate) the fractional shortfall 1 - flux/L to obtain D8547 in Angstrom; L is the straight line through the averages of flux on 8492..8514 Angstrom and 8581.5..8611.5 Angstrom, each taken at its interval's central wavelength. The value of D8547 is 1.60 Angstrom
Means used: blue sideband 24.5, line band 22.2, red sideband 25.6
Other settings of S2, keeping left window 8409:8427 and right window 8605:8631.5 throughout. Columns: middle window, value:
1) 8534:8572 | 0.06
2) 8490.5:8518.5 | 0.01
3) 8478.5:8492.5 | -0.05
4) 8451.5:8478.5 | -0.06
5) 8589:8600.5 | -0.04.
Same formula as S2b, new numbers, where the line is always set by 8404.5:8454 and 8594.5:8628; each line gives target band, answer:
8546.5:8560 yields 0.043 mag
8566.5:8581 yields 0.019 mag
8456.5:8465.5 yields -0.048 mag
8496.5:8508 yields 0.068 mag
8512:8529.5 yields 0.007 mag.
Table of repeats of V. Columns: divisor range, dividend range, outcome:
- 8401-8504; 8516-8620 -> 0.96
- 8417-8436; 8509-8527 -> 0.97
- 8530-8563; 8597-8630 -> 1.08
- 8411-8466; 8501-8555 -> 0.92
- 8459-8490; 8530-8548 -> 0.84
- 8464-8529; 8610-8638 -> 0.99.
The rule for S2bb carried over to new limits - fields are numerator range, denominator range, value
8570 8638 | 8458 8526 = 0.99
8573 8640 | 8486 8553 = 1.05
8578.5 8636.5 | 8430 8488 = 0.97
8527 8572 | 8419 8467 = 0.91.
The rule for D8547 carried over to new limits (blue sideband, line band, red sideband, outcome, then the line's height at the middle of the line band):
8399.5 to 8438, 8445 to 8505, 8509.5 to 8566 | -2.39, 24.8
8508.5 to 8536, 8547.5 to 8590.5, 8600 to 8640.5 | 0.11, 25.1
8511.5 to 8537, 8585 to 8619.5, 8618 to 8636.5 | -0.06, 25.3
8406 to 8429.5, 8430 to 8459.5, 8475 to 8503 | -1.15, 25.2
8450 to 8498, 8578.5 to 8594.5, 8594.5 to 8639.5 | -0.19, 25.5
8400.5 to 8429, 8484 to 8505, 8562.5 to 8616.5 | 0.28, 25.2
